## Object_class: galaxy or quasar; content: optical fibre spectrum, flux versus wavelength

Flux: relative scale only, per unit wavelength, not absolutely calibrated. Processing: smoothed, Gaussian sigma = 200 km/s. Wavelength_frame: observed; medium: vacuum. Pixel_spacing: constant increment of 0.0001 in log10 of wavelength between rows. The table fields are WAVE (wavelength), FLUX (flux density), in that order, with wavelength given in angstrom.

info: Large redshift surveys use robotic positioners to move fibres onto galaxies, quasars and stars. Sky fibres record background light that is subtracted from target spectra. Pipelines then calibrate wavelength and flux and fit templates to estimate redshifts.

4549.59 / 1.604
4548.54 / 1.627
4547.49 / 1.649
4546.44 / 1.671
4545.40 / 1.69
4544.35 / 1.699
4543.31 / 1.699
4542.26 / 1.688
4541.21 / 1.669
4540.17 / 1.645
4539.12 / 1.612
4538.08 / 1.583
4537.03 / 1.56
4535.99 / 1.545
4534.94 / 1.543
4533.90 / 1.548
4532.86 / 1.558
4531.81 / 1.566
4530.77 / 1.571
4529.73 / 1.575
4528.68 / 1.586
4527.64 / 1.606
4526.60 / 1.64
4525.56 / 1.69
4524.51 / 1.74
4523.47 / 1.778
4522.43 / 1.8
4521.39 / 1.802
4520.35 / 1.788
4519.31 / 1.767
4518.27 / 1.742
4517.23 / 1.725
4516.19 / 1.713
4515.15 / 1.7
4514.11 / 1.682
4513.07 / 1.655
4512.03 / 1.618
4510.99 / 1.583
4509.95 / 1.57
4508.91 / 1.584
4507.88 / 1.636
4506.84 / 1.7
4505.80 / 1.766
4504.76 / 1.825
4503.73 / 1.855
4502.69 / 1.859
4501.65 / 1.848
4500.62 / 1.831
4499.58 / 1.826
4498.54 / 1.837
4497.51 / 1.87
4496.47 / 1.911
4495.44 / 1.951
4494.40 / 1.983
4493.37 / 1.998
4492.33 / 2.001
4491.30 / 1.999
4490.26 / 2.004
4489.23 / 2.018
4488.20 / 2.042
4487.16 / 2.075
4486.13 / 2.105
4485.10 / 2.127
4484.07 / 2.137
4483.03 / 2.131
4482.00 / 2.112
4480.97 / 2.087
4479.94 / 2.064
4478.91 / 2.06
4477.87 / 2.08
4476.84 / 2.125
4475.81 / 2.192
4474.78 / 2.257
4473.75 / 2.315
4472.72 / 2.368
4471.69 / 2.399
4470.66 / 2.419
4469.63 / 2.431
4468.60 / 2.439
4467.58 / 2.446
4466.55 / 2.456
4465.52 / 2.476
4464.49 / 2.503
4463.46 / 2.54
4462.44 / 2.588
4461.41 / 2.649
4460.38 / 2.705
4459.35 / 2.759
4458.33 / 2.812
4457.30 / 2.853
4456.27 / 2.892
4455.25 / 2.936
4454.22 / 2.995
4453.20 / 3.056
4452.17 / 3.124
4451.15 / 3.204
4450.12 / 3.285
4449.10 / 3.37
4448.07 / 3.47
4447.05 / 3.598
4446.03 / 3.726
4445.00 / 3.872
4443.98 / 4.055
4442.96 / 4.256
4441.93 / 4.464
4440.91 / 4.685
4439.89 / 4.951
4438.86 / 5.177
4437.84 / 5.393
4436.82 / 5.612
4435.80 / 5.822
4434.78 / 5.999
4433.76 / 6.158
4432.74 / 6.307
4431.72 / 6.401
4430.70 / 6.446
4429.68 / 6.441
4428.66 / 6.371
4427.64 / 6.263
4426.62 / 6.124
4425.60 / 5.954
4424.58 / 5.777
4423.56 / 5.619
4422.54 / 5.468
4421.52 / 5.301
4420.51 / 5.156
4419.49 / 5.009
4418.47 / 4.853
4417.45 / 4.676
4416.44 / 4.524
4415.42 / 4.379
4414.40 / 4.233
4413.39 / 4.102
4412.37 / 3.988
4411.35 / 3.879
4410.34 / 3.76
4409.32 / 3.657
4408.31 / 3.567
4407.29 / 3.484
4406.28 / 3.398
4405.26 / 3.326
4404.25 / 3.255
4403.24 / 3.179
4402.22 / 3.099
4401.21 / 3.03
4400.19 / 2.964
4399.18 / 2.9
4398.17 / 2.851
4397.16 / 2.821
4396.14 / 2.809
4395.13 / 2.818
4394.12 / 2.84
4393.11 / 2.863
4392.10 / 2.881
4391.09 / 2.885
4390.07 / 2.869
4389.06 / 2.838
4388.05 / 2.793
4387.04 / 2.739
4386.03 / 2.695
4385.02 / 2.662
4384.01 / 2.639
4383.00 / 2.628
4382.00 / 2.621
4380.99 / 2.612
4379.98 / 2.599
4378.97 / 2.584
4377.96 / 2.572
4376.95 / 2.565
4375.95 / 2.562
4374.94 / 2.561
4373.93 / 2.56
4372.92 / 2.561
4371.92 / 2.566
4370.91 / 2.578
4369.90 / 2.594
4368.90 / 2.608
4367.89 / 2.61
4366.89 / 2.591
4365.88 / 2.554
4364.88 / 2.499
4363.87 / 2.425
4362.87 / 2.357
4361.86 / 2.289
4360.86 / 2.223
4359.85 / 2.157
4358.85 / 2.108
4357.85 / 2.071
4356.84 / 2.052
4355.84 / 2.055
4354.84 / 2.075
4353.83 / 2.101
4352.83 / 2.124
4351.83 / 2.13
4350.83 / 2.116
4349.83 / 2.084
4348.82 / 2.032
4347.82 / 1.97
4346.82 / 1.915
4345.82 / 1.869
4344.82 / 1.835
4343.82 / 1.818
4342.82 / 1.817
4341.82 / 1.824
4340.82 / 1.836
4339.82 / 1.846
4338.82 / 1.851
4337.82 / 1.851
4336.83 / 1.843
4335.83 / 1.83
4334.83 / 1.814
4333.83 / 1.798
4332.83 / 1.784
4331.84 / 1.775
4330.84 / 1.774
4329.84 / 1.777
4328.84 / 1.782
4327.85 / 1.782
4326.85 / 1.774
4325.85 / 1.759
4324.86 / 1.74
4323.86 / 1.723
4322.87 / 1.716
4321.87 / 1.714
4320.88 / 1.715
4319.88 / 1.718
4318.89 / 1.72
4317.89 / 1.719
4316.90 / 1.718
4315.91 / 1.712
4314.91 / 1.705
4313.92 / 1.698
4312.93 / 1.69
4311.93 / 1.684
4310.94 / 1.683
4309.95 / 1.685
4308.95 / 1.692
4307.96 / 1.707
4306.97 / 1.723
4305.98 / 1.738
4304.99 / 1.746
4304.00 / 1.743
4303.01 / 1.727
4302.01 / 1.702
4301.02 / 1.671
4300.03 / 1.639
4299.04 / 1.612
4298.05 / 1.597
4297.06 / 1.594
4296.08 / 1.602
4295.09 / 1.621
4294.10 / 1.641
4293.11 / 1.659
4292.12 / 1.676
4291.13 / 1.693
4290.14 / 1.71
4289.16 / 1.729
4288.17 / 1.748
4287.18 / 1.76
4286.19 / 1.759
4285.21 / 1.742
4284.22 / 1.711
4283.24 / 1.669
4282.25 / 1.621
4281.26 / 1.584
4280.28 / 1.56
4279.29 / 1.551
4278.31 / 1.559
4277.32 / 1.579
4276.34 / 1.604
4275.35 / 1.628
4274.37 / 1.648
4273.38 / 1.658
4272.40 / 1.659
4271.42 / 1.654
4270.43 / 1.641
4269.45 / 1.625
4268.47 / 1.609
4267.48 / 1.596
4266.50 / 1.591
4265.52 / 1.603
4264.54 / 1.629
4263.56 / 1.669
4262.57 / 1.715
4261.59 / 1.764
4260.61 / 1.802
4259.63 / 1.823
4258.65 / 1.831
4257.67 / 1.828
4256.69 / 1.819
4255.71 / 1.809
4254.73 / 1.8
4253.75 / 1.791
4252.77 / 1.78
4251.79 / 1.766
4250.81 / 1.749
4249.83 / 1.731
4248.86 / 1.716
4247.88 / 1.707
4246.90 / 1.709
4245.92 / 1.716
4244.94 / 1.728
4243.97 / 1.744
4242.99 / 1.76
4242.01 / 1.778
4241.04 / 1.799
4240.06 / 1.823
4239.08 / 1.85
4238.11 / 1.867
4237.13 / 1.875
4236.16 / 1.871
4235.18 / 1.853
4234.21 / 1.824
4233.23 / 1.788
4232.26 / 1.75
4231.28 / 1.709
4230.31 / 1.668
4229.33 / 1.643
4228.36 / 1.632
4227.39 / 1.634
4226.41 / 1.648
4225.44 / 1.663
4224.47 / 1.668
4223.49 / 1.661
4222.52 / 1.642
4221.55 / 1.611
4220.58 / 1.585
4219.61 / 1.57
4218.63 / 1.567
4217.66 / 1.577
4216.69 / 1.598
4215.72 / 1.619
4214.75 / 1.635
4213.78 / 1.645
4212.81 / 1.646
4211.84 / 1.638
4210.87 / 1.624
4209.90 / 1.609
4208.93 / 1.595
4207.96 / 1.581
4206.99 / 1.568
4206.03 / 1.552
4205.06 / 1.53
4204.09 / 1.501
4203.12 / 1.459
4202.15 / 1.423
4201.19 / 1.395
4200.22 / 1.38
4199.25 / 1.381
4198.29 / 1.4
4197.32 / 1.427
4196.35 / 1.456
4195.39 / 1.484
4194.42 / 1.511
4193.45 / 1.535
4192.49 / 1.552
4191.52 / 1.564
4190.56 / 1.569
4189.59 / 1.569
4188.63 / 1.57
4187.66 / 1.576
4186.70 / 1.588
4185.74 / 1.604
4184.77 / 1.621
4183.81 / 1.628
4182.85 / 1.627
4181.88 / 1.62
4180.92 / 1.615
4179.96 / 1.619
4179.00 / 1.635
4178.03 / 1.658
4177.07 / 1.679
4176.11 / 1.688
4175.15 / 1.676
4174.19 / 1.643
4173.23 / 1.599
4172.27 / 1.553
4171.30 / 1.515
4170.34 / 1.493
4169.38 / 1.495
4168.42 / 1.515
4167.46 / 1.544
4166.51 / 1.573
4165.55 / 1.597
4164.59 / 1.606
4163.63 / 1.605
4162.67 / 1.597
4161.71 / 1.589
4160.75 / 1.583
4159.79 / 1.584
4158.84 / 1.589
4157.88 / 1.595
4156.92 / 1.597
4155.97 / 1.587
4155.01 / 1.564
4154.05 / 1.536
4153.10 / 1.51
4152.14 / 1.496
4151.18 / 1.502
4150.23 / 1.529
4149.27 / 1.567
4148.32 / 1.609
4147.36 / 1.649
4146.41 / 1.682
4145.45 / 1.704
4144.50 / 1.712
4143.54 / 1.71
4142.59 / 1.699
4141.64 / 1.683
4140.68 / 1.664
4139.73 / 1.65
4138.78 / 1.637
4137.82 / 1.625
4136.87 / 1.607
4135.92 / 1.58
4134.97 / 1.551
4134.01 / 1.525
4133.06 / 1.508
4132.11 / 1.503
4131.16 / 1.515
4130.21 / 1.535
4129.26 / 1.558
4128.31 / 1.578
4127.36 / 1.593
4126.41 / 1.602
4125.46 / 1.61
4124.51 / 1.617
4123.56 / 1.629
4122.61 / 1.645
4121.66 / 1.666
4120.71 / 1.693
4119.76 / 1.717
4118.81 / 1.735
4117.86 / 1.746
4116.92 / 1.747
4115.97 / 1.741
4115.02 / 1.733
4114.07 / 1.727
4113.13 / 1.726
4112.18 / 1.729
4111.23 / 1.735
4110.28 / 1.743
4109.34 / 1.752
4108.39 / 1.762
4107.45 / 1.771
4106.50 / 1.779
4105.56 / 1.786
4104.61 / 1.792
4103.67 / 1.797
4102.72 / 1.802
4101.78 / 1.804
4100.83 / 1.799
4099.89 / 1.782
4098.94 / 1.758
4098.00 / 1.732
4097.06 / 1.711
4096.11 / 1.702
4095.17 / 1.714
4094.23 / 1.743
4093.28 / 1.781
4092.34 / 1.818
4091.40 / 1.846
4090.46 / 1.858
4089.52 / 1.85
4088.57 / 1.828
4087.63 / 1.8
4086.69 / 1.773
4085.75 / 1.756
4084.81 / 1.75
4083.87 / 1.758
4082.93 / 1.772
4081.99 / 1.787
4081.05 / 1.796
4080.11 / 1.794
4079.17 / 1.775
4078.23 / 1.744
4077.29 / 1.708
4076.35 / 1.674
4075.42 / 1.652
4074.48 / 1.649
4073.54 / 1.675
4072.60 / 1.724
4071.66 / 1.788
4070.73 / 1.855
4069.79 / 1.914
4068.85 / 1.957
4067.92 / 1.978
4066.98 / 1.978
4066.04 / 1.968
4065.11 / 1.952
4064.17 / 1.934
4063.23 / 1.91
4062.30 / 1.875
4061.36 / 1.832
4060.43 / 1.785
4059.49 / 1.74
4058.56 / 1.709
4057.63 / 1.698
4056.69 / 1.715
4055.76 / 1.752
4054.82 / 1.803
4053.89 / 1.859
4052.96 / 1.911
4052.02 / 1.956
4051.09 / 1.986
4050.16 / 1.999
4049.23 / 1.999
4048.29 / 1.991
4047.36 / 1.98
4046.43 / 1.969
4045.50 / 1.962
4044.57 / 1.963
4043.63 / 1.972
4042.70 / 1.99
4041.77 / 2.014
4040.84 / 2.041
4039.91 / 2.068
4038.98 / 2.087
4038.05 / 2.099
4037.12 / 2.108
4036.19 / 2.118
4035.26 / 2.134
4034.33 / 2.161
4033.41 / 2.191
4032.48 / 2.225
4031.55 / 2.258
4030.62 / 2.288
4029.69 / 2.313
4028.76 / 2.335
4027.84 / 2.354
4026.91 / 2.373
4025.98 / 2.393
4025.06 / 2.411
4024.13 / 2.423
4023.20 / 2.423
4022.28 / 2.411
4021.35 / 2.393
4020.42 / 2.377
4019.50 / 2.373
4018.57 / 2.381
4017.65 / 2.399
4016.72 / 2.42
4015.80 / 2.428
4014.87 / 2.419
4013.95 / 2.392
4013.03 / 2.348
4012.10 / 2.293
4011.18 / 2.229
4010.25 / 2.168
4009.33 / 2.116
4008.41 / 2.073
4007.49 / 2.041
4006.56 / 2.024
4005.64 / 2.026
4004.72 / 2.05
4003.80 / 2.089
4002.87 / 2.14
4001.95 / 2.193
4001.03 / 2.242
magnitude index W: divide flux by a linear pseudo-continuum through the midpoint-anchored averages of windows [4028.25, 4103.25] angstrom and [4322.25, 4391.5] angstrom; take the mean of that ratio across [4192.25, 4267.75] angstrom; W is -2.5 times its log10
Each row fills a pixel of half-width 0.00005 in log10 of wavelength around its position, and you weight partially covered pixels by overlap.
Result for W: 0.24 mag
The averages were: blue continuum 1.89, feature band 1.66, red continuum 2.21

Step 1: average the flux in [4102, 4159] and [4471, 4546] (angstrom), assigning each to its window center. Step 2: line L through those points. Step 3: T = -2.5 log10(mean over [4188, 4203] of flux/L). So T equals 0.138 mag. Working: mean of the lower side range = 1.65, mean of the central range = 1.48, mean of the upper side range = 1.83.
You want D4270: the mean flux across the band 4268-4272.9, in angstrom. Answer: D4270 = 1.64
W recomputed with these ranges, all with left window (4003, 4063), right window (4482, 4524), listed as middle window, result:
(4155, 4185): 0.27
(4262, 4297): 0.20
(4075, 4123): 0.18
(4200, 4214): 0.29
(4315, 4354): 0.06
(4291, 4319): 0.17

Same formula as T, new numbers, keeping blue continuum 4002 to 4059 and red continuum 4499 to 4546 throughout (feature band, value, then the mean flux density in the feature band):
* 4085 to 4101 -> 0.171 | 1.78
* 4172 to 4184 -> 0.220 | 1.64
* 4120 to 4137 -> 0.279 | 1.59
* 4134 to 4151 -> 0.240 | 1.63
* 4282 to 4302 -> 0.135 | 1.67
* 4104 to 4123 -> 0.187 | 1.74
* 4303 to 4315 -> 0.104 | 1.71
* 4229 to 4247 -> 0.098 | 1.78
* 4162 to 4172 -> 0.282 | 1.55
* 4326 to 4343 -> 0.029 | 1.81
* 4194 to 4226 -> 0.261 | 1.55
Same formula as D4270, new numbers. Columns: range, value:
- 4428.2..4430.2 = 6.41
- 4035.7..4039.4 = 2.1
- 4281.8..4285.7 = 1.69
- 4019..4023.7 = 2.39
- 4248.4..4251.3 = 1.74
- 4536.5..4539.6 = 1.59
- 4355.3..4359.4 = 2.08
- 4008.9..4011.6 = 2.17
